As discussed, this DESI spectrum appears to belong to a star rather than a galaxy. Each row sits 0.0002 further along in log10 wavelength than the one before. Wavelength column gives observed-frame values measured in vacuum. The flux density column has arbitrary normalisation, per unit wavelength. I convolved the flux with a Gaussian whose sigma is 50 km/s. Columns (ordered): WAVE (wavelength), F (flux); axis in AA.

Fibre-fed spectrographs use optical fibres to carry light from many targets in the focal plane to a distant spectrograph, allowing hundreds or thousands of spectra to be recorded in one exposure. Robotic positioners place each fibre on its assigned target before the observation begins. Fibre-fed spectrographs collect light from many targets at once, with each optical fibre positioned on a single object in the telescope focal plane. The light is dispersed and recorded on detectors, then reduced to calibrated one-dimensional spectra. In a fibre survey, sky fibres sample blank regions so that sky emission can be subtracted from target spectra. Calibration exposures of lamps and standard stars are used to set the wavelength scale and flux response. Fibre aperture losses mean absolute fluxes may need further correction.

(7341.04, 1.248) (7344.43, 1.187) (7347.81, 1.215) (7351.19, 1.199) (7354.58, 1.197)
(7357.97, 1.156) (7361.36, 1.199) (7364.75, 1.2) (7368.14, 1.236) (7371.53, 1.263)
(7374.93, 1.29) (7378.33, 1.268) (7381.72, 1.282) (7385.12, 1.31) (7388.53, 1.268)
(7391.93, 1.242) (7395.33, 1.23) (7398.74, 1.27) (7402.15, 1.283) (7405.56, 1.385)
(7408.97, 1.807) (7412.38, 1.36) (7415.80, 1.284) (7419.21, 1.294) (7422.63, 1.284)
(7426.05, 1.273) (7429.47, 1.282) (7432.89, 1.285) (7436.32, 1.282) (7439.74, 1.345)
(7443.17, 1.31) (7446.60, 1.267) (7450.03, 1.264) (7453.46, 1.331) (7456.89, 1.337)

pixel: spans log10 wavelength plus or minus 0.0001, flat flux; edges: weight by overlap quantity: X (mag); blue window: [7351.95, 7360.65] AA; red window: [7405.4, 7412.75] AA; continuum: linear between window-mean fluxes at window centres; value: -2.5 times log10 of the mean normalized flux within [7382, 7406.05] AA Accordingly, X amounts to 0.14 mag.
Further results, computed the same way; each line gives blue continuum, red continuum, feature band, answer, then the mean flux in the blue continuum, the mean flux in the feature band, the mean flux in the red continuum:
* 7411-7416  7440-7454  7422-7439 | 0.023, 1.33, 1.28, 1.29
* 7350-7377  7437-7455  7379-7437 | -0.047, 1.22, 1.32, 1.3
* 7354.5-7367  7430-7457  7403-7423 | -0.120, 1.19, 1.41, 1.3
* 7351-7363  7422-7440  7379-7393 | -0.044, 1.19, 1.28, 1.29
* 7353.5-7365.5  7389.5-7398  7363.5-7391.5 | -0.042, 1.19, 1.26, 1.24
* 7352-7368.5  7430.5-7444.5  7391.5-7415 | -0.096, 1.19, 1.37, 1.3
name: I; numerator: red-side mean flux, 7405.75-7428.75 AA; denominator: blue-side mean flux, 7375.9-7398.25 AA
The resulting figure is 1.1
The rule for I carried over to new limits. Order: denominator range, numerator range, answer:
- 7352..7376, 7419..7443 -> 1.06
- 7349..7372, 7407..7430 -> 1.14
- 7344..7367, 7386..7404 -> 1.06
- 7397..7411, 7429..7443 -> 0.91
